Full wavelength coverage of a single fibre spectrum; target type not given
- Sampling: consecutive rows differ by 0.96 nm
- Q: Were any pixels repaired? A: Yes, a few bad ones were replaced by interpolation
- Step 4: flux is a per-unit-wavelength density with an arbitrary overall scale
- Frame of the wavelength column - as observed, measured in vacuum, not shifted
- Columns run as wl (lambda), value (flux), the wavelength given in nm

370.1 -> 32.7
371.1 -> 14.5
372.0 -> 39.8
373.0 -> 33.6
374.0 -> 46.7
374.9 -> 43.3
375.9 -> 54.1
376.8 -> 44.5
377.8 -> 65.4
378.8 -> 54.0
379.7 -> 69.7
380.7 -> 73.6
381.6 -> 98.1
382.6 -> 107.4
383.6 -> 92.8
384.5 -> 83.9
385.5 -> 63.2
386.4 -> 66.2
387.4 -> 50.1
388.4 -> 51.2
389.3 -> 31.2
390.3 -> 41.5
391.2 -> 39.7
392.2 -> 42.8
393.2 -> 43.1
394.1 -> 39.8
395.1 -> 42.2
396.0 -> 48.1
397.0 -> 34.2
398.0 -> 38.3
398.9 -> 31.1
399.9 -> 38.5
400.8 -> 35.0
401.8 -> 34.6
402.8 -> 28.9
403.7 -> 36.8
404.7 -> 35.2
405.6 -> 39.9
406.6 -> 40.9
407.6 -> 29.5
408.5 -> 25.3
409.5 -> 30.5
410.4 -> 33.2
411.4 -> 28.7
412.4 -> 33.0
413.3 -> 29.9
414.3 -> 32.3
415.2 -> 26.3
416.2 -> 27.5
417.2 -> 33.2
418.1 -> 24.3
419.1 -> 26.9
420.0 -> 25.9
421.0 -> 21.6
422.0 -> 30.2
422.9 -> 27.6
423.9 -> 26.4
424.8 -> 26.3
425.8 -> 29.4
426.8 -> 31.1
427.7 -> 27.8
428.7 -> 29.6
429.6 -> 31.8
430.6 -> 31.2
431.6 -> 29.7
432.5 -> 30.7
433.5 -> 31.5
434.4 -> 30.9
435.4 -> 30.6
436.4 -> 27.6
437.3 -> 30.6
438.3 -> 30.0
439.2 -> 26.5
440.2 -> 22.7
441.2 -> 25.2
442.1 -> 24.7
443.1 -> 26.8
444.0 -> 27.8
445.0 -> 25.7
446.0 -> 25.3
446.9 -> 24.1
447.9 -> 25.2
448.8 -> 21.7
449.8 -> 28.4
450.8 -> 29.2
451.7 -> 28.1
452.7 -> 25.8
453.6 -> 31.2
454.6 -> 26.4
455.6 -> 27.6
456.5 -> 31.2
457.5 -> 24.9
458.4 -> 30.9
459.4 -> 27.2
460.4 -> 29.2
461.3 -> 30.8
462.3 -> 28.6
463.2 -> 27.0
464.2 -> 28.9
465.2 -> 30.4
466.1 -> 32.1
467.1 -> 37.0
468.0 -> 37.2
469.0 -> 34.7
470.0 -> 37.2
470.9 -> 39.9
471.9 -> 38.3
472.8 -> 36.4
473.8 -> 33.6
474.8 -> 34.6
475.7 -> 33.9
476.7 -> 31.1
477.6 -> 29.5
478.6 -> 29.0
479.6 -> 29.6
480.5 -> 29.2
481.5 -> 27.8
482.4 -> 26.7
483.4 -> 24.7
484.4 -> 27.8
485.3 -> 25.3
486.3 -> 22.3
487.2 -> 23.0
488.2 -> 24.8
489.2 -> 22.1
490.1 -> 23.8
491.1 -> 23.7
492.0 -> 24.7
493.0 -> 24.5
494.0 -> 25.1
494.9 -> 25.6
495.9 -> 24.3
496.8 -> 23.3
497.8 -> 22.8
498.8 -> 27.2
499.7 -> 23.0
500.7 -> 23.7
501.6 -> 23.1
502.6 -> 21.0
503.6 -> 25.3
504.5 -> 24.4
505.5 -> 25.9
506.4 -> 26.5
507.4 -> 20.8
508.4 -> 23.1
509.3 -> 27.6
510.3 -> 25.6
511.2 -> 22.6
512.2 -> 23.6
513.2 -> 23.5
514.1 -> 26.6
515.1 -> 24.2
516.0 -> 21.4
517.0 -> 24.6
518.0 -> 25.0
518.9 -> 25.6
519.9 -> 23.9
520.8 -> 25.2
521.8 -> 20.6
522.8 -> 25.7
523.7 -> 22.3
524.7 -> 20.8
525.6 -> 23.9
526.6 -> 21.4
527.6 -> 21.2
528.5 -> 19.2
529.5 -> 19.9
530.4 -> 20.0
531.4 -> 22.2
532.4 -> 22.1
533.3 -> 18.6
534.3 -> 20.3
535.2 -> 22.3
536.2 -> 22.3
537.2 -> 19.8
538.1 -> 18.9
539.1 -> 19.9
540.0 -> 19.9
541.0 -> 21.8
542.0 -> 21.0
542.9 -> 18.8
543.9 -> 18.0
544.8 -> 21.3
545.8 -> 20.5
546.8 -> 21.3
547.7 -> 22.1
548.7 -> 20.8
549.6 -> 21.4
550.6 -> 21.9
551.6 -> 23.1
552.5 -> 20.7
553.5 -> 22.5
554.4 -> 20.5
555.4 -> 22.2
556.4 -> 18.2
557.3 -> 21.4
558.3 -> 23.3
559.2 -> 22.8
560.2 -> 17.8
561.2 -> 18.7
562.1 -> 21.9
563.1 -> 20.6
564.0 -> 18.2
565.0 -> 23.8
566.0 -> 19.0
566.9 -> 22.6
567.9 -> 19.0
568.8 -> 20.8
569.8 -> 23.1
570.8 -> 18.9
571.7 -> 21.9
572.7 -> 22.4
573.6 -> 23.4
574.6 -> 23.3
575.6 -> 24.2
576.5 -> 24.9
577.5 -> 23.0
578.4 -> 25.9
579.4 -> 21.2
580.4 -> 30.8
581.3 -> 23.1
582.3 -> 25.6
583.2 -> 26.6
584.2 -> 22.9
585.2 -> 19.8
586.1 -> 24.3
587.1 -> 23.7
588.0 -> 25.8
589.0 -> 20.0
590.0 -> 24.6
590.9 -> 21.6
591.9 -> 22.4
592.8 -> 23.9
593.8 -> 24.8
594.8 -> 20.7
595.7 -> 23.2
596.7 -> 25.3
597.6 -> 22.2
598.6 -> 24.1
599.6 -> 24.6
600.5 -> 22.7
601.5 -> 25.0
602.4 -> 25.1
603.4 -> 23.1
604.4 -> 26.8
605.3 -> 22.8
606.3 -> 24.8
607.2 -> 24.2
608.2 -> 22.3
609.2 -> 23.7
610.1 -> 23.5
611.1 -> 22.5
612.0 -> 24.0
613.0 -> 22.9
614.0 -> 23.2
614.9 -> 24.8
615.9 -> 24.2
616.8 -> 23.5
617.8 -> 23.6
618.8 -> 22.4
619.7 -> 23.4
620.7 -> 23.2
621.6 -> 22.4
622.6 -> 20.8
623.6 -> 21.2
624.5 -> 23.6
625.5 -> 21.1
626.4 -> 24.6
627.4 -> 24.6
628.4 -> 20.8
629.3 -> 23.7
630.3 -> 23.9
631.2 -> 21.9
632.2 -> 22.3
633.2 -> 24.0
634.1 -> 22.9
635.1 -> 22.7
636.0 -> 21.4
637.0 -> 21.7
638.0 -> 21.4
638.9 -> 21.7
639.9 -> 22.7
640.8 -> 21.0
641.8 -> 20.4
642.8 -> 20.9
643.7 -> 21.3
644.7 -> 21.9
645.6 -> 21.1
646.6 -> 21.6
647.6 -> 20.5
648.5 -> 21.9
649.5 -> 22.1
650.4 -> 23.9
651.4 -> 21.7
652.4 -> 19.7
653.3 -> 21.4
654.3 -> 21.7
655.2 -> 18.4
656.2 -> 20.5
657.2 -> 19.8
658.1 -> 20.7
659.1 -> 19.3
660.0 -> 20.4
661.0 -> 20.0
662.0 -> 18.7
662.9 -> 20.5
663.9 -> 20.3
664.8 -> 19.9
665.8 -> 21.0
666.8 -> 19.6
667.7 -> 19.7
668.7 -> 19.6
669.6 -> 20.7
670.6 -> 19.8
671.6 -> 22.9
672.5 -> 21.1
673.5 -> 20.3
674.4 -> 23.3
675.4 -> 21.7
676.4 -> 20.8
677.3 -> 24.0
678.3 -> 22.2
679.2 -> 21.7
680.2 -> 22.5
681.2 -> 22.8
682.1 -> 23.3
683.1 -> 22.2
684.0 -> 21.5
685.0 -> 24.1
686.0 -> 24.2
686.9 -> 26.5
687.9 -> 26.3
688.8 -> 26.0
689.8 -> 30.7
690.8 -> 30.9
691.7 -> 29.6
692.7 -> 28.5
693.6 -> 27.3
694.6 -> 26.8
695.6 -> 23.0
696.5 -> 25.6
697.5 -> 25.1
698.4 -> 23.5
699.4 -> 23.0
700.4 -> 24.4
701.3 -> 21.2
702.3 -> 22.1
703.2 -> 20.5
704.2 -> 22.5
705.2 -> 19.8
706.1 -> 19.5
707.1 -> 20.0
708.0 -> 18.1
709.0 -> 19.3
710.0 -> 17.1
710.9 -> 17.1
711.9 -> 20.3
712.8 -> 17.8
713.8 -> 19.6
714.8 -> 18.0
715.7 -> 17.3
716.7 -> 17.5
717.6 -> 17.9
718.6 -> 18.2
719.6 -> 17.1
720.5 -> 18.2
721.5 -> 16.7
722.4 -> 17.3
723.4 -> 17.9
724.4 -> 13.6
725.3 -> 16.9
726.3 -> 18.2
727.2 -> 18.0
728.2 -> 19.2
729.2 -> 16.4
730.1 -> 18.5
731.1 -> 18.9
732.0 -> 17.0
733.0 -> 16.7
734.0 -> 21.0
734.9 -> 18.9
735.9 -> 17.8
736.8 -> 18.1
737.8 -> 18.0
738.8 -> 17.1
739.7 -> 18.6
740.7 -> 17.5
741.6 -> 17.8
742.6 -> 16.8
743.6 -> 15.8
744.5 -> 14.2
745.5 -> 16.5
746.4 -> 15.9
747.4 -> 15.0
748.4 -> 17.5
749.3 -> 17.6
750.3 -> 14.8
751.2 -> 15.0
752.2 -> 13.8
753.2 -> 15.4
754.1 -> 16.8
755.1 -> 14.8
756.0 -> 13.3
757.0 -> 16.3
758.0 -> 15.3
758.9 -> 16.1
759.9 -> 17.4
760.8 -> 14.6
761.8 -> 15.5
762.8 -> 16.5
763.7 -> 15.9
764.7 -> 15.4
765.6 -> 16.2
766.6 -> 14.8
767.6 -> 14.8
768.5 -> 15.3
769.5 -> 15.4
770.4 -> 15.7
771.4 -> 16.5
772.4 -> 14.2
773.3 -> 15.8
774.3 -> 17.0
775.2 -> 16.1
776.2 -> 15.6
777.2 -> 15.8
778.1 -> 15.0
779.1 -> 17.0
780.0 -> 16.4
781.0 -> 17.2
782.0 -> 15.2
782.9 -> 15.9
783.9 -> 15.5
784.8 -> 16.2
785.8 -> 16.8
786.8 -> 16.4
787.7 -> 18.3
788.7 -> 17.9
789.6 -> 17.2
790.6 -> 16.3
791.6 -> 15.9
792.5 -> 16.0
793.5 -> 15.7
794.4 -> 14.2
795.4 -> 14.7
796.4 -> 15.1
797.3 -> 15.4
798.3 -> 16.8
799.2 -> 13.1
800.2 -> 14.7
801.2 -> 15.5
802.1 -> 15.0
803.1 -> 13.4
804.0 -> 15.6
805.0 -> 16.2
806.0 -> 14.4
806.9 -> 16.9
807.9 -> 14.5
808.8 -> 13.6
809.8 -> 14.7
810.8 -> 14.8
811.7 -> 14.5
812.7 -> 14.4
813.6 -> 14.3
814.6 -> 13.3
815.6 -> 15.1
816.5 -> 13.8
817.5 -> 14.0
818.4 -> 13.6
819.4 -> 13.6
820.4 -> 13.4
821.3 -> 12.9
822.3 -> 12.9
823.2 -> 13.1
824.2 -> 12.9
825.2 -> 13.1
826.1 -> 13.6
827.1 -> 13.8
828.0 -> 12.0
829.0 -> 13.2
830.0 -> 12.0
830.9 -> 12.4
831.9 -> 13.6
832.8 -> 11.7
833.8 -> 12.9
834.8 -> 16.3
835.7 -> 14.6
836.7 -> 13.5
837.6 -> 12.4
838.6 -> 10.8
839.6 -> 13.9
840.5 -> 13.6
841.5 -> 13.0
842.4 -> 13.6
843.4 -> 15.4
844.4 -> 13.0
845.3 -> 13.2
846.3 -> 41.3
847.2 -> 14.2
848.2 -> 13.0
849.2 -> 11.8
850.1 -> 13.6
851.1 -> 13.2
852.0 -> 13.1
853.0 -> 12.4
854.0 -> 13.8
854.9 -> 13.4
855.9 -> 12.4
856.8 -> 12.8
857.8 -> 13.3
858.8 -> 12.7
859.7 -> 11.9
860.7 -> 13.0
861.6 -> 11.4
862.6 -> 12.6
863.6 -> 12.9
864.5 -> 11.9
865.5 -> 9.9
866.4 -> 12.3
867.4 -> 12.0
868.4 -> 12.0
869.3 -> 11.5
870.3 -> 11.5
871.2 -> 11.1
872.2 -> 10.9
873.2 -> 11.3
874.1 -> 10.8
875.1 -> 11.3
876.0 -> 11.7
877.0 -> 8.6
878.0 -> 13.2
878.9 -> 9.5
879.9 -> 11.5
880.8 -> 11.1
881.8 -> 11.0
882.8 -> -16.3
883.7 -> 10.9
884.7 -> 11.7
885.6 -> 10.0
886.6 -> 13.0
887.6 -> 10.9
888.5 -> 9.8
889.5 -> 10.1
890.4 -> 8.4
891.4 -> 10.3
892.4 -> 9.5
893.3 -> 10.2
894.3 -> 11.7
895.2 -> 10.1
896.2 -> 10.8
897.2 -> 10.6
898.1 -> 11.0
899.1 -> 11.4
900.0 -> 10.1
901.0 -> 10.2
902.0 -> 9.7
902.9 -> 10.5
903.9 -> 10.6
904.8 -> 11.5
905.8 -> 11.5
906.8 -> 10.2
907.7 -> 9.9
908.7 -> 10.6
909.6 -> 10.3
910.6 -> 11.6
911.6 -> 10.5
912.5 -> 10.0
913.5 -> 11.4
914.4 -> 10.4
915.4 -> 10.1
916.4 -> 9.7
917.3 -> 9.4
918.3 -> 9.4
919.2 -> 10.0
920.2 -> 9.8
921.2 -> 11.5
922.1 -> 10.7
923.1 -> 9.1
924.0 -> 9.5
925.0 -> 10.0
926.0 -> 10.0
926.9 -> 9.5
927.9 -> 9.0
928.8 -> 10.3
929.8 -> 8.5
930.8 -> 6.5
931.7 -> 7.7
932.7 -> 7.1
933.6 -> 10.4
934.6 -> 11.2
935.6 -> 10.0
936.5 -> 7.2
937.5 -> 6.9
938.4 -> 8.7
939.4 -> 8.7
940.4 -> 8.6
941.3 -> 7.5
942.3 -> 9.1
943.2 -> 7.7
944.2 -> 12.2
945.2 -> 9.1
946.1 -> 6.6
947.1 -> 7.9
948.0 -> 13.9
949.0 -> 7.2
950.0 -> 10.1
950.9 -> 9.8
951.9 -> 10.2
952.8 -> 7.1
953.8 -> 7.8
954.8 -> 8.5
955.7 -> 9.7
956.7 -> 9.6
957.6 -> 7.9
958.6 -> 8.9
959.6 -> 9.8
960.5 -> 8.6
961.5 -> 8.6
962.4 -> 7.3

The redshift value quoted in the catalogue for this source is 1.47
